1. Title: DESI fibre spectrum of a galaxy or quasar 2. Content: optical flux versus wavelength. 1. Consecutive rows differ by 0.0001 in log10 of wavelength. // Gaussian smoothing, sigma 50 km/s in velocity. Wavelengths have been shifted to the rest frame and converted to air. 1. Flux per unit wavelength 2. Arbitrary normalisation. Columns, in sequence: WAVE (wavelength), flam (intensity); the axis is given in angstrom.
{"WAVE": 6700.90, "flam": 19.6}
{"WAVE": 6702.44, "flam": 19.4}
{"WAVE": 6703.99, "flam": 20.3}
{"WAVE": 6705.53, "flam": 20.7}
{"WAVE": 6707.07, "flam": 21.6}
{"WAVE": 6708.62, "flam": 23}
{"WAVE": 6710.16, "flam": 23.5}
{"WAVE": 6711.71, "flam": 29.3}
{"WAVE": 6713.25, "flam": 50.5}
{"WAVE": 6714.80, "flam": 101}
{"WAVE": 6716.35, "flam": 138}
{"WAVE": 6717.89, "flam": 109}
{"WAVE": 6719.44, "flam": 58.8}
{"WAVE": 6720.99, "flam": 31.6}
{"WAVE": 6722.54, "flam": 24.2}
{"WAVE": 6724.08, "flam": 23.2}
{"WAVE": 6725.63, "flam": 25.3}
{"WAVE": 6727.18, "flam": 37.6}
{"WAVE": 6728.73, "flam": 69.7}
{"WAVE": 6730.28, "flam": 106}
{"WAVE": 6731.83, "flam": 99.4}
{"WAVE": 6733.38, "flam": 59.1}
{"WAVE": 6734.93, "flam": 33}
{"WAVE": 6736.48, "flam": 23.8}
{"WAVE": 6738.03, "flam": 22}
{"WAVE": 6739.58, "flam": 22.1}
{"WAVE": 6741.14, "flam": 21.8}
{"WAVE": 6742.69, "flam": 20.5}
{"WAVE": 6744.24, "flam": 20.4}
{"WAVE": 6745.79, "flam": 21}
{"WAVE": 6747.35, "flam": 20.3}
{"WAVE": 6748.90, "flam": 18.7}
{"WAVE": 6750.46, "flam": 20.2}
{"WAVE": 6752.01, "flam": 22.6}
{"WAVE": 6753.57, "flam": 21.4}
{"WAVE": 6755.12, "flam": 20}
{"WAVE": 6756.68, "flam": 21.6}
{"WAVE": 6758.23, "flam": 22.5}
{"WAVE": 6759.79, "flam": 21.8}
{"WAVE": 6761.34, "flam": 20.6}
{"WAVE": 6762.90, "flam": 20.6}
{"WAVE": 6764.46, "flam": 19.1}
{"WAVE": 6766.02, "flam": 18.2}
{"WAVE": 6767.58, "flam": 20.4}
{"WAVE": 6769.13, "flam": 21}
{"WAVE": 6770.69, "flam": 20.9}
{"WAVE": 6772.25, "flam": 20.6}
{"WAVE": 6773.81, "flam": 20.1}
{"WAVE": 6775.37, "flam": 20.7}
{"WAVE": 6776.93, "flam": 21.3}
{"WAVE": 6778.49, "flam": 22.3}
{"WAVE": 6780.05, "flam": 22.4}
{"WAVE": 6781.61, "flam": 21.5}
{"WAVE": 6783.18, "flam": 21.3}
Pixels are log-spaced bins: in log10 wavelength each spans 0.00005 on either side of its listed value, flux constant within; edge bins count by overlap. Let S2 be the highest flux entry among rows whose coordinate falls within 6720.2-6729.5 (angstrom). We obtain 69.7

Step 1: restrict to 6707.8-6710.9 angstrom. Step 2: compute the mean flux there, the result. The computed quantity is 23.2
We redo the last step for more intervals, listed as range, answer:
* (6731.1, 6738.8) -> 47.2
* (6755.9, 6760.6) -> 22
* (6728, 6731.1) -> 88.3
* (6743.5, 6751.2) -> 20.1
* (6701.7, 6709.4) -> 21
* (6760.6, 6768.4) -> 19.8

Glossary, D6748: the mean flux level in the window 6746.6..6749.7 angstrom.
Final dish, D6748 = 19.5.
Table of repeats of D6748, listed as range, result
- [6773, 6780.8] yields 21.4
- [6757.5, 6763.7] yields 21.4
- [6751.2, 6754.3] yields 22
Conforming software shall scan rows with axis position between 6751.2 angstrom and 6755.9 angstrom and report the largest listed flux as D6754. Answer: 22.6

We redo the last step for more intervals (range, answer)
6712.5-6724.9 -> 138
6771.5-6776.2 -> 20.7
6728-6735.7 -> 106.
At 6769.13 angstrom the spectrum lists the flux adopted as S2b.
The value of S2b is 21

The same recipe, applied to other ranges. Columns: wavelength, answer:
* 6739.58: 22.1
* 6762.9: 20.6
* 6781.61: 21.5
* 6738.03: 22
